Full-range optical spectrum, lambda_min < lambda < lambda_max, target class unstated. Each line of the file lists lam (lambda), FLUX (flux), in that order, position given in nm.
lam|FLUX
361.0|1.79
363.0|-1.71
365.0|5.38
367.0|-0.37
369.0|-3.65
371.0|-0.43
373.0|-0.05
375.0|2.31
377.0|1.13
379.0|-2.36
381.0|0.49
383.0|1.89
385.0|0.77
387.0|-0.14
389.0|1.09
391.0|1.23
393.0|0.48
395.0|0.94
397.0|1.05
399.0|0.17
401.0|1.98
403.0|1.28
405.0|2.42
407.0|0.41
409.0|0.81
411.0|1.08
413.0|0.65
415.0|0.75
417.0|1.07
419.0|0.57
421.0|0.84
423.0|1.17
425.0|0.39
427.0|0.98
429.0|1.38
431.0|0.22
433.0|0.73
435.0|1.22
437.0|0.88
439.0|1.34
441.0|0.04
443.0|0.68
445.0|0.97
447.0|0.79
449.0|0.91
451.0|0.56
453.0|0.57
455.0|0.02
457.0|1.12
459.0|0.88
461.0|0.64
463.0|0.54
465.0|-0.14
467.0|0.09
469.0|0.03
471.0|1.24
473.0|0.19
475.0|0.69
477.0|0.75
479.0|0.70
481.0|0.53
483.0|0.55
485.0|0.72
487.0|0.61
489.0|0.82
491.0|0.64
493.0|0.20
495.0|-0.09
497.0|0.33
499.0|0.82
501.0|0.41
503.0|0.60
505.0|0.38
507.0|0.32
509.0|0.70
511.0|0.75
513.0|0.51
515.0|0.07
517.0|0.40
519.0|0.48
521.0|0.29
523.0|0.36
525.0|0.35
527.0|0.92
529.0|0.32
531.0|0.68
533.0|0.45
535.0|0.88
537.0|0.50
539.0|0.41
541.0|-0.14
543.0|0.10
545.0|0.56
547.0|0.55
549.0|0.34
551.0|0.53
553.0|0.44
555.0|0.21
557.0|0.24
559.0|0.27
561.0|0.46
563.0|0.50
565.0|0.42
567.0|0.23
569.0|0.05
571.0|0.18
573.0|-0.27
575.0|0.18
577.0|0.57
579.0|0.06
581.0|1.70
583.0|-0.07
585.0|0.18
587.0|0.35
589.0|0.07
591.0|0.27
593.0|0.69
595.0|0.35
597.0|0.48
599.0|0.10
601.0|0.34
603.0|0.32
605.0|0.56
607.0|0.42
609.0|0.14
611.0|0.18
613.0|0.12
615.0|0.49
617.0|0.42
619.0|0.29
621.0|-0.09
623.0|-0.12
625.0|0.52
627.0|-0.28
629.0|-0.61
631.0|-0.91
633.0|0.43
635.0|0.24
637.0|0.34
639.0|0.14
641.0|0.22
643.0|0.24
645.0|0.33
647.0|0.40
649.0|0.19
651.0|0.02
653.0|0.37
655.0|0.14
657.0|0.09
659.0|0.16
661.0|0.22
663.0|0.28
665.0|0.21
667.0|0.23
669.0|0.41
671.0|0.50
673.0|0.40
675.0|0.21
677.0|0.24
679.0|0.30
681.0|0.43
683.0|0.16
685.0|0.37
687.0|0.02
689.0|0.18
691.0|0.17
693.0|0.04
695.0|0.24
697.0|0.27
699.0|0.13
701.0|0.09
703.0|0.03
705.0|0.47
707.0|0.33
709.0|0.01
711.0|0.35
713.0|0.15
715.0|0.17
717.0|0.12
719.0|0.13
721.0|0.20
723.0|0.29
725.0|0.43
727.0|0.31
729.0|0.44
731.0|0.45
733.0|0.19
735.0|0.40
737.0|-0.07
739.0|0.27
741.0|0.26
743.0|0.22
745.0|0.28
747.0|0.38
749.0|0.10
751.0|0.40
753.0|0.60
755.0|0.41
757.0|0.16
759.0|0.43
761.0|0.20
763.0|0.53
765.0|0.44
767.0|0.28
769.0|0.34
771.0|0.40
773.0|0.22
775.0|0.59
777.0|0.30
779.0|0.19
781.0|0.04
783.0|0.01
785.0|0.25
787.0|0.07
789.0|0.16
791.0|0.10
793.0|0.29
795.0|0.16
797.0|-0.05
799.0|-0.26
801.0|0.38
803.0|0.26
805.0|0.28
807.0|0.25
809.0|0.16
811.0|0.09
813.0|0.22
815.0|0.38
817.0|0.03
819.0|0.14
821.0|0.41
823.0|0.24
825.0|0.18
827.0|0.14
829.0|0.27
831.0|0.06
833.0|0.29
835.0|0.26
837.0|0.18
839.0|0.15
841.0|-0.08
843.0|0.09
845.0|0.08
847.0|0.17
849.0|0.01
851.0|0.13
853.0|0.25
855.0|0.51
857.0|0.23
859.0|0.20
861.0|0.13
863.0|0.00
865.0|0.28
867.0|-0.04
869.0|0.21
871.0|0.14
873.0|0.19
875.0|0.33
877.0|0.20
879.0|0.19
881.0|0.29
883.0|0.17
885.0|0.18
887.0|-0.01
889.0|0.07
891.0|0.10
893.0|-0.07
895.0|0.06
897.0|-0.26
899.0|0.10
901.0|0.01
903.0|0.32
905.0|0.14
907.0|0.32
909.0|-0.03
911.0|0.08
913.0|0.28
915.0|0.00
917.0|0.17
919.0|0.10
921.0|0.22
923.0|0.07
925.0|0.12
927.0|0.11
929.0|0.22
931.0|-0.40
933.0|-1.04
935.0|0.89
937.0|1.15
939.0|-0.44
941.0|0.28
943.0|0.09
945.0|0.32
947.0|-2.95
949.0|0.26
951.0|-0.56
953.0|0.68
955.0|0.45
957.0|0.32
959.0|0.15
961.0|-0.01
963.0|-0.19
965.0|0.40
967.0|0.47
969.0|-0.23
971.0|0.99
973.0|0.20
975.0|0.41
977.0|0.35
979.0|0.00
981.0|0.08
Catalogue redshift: 1.510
